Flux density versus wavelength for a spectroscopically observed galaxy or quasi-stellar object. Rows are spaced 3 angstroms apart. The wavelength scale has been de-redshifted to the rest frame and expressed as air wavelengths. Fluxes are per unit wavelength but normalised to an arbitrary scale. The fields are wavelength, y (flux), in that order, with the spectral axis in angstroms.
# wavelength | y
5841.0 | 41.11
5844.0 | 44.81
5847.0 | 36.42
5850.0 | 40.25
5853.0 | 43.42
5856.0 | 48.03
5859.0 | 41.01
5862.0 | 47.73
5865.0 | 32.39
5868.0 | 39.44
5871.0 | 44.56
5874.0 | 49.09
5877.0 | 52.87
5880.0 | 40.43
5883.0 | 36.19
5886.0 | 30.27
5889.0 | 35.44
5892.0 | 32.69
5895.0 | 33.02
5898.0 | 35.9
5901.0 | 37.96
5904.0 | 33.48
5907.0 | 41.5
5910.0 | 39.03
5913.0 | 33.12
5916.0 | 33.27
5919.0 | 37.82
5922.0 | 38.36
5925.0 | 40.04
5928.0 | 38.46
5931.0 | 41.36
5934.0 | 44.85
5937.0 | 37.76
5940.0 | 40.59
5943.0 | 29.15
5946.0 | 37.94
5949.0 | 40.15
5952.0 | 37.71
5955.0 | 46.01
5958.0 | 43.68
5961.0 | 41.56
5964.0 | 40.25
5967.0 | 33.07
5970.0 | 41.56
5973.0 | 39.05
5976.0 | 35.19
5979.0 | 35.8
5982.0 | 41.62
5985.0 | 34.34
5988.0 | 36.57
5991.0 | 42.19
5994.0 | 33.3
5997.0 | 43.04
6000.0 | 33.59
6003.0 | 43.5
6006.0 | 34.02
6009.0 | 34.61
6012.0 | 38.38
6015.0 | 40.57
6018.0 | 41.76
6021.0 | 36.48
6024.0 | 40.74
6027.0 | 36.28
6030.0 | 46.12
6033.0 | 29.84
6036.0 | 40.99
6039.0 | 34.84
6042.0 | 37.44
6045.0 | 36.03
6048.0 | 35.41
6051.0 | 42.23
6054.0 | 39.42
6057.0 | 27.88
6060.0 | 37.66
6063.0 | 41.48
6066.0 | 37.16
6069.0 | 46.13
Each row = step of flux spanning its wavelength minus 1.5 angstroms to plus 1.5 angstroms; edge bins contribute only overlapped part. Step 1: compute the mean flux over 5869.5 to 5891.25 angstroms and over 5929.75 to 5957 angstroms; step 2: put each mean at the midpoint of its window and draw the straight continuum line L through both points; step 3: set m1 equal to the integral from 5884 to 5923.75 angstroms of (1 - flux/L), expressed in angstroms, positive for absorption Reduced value 4.79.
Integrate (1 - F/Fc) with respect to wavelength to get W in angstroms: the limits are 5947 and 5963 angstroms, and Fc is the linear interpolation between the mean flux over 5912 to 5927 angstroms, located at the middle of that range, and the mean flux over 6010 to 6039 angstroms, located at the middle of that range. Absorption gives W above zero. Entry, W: -1.8 angstroms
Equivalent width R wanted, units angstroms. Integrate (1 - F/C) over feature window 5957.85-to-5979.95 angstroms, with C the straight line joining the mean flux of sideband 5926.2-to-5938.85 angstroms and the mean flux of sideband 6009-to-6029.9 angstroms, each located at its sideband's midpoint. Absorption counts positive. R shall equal 0.8 angstroms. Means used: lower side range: 40.6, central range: 38.5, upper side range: 39.2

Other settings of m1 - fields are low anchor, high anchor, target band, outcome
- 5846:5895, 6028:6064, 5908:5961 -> 0.58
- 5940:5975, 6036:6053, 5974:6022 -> 0.70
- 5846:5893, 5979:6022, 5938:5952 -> 0.77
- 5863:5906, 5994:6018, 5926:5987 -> -1.26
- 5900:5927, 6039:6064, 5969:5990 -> -0.38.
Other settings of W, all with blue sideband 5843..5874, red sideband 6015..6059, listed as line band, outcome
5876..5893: 1.5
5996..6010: 0.3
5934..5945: 0.8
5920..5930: 0.4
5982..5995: 0.5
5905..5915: 0.8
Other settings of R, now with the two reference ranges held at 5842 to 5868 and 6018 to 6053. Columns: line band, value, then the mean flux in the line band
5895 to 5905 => 1.3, 35.5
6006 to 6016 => 0.4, 37.1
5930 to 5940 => -0.3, 41.2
